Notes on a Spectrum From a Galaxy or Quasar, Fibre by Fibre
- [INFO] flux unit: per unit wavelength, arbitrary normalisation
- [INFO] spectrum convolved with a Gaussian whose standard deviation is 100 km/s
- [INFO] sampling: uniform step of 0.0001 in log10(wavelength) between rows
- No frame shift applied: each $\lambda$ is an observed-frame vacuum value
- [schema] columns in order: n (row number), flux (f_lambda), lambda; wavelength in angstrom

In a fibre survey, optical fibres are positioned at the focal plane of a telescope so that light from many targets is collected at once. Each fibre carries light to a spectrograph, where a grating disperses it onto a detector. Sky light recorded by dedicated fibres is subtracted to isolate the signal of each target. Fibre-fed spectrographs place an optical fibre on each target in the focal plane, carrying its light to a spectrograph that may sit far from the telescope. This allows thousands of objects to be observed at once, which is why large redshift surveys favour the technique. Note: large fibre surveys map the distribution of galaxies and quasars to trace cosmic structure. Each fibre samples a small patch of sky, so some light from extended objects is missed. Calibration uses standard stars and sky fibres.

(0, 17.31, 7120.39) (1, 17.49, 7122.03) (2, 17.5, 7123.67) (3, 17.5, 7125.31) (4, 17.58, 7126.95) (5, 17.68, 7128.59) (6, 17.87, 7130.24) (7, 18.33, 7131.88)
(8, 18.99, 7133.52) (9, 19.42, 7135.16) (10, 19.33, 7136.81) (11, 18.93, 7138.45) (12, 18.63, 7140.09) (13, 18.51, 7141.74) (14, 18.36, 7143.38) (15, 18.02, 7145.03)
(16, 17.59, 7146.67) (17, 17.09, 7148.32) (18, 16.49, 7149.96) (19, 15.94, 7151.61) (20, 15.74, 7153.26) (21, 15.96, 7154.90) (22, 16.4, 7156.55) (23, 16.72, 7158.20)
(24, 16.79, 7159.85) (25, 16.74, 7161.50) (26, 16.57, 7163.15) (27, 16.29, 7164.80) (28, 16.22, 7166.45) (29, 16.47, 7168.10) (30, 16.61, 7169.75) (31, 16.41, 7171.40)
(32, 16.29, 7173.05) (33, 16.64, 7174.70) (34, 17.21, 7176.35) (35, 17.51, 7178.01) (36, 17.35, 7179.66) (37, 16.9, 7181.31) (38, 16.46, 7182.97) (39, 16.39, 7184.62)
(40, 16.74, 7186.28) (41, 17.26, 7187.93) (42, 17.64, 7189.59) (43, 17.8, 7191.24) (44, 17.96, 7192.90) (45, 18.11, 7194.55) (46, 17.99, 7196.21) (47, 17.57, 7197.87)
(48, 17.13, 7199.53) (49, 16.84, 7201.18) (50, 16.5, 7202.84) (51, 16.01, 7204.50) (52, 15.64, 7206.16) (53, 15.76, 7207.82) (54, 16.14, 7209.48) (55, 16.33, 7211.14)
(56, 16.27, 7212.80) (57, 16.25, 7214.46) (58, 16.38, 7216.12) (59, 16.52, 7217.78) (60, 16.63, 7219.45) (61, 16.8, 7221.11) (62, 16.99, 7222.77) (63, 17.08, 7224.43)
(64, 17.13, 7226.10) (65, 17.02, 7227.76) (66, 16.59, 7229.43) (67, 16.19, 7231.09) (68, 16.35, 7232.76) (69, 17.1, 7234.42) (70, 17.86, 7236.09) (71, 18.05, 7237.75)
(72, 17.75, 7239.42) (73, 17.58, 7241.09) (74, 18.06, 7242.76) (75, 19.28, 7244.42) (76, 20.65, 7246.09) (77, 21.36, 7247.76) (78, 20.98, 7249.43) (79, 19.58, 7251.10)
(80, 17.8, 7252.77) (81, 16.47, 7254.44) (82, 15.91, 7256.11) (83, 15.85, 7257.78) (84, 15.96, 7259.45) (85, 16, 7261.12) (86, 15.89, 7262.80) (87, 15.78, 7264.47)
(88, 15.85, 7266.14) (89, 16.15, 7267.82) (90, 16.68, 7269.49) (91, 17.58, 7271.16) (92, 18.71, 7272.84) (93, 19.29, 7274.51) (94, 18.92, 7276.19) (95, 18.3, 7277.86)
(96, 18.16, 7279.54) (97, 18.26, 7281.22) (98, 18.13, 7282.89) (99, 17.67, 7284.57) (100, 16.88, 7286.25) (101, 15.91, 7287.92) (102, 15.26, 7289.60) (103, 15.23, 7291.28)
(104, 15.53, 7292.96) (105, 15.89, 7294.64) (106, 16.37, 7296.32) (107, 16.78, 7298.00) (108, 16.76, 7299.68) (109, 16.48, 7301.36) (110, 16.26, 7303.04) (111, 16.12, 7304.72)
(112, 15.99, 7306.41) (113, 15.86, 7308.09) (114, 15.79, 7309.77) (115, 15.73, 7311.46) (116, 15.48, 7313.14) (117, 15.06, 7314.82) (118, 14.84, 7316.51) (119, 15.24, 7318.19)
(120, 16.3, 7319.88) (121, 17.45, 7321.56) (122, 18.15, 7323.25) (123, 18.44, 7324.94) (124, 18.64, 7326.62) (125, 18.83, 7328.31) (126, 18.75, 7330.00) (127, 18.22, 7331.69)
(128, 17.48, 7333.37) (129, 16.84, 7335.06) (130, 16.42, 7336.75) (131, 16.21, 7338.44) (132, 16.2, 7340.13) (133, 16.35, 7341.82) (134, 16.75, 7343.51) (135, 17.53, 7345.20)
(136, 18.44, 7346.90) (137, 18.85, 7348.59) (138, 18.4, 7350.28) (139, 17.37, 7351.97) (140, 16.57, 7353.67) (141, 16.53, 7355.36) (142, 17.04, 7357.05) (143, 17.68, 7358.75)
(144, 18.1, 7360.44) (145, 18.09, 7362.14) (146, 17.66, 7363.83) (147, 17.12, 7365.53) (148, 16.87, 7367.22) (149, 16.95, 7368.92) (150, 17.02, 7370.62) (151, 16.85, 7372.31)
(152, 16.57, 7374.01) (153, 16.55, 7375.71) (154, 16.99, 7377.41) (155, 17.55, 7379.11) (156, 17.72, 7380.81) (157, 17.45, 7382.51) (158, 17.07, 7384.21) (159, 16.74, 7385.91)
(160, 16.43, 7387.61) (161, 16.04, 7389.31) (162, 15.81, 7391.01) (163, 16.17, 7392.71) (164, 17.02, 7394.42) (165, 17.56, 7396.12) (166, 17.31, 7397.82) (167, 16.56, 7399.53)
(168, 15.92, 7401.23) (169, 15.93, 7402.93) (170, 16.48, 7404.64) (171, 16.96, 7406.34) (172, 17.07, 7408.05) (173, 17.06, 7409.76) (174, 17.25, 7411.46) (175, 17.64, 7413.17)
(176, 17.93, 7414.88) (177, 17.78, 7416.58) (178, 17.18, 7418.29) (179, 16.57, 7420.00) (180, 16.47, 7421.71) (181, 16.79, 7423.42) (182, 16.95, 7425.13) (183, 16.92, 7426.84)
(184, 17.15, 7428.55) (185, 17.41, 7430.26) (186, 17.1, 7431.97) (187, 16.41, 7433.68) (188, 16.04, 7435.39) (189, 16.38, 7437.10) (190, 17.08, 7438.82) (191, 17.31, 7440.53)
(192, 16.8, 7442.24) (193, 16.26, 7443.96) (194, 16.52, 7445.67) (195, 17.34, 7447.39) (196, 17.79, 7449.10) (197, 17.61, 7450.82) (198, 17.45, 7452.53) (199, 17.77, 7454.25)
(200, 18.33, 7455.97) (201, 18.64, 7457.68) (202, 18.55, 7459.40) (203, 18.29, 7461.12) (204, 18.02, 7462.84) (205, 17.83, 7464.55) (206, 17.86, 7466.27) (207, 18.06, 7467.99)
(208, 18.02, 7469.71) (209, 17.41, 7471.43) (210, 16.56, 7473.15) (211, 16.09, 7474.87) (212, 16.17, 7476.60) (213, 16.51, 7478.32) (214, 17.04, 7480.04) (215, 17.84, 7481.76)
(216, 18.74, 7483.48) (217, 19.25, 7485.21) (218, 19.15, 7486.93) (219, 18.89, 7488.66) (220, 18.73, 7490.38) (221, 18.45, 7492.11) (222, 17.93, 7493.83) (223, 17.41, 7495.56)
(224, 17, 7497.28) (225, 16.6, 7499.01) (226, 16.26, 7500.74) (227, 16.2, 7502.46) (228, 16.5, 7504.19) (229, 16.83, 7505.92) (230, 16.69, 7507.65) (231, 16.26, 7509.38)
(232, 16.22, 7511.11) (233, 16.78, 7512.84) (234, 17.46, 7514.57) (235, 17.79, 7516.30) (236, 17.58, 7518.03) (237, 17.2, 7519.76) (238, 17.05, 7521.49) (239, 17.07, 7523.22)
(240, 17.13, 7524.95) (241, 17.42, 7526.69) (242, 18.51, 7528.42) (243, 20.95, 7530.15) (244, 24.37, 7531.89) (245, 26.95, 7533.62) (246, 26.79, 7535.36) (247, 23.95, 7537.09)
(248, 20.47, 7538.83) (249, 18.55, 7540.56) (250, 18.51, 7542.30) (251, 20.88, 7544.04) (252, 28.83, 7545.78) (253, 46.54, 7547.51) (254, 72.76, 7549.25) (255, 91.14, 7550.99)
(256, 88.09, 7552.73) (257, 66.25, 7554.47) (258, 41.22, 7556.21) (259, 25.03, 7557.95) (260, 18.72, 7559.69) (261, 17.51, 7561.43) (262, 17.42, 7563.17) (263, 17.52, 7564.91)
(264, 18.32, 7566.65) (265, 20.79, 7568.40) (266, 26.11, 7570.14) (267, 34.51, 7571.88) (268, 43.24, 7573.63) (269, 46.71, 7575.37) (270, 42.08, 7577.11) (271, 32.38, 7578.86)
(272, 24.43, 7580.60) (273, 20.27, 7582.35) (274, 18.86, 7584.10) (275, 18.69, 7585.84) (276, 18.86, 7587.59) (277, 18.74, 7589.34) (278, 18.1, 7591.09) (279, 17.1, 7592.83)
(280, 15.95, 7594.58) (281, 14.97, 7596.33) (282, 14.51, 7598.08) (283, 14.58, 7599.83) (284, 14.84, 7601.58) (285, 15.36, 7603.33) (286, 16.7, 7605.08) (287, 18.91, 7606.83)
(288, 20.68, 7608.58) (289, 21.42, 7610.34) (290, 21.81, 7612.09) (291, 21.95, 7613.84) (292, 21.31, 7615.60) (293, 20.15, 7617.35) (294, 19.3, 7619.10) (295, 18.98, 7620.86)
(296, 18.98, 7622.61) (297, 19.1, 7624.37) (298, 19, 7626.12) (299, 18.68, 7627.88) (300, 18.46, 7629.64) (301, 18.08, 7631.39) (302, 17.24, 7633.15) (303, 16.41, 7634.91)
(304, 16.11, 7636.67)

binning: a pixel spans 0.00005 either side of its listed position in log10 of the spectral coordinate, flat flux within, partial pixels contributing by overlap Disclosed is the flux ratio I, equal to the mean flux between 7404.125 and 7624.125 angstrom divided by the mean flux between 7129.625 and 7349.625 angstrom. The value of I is 1.26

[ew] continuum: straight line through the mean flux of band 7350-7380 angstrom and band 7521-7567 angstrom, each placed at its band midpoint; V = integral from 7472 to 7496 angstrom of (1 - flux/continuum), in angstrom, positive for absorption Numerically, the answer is 8.0 angstrom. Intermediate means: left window 17.2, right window 31.3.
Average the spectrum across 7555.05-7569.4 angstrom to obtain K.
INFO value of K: 23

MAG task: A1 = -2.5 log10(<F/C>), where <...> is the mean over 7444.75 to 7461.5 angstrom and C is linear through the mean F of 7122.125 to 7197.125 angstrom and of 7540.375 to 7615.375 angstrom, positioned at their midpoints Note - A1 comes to 0.37 mag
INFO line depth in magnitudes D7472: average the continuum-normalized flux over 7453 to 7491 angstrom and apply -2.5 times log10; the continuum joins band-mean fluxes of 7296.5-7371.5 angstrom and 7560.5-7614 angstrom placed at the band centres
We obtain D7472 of 0.11 mag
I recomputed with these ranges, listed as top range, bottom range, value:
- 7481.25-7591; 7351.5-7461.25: 1.49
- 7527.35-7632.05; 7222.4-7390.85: 1.53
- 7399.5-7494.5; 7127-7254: 1.00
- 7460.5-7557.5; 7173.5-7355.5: 1.40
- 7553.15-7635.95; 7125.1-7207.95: 1.33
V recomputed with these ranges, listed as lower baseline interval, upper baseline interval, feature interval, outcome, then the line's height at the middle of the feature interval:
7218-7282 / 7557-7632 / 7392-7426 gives 4.2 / 19.3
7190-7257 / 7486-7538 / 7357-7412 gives 3.3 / 18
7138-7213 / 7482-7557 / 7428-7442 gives 4.0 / 23.5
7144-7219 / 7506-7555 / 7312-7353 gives 9.0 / 22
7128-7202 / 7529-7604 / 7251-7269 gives 3.3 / 20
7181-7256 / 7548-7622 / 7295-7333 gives 6.4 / 20.1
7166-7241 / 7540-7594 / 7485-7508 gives 9.3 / 29.5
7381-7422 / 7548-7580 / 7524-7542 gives 7.2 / 35.5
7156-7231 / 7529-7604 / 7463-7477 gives 4.6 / 25.7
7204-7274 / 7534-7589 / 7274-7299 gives 3.0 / 19.5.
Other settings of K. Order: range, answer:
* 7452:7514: 17.5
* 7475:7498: 17.9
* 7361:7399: 17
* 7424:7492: 17.5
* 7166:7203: 17.1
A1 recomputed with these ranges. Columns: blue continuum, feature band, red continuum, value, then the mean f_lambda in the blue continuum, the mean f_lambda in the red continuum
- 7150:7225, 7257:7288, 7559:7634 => 0.03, 16.7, 21.2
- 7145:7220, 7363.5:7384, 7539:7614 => 0.29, 16.7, 28.3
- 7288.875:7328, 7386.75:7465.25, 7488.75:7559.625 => 0.26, 16.3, 26.3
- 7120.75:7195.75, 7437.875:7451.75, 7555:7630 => 0.20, 17.3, 22.1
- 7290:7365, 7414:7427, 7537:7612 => 0.23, 16.9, 28.3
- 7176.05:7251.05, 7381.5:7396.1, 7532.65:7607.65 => 0.34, 17.3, 28.6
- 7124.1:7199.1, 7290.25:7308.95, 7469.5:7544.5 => 0.10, 17.3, 18.4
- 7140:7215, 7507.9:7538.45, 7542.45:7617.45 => 0.36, 16.9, 28.4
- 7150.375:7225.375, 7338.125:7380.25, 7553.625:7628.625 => 0.13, 16.7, 23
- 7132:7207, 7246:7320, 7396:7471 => 0.02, 17.2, 17.2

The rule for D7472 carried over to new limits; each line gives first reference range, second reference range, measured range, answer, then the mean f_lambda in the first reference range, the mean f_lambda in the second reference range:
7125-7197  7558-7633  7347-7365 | 0.08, 17.3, 21.3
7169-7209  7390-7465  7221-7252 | -0.07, 16.9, 17.1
